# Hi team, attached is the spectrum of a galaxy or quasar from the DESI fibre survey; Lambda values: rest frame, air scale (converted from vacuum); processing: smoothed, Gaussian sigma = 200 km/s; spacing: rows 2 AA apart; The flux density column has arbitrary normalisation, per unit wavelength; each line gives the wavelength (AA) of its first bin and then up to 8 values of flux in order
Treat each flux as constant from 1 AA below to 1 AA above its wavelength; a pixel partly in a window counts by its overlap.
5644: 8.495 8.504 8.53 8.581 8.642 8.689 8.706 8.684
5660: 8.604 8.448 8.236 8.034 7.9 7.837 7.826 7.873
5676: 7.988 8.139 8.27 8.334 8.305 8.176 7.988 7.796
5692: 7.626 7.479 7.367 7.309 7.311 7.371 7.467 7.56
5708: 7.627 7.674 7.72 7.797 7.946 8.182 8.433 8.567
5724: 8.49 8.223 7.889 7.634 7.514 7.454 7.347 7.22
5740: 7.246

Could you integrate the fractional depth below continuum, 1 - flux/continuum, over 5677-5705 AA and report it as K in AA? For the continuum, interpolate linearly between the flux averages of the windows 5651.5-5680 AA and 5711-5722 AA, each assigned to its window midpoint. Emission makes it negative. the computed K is 1.3 AA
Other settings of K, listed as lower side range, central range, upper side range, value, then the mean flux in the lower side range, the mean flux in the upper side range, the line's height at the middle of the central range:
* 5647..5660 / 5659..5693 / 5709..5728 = 1.49 AA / 8.64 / 8.1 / 8.45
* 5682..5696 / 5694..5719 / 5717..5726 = 1.71 AA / 7.89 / 8.4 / 8.16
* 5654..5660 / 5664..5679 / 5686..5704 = 0.53 AA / 8.68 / 7.56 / 8.25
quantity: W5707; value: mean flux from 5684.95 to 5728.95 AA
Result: 7.82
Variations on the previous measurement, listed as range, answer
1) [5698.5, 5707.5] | 7.43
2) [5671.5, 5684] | 8.1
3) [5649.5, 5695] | 8.18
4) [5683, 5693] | 7.98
